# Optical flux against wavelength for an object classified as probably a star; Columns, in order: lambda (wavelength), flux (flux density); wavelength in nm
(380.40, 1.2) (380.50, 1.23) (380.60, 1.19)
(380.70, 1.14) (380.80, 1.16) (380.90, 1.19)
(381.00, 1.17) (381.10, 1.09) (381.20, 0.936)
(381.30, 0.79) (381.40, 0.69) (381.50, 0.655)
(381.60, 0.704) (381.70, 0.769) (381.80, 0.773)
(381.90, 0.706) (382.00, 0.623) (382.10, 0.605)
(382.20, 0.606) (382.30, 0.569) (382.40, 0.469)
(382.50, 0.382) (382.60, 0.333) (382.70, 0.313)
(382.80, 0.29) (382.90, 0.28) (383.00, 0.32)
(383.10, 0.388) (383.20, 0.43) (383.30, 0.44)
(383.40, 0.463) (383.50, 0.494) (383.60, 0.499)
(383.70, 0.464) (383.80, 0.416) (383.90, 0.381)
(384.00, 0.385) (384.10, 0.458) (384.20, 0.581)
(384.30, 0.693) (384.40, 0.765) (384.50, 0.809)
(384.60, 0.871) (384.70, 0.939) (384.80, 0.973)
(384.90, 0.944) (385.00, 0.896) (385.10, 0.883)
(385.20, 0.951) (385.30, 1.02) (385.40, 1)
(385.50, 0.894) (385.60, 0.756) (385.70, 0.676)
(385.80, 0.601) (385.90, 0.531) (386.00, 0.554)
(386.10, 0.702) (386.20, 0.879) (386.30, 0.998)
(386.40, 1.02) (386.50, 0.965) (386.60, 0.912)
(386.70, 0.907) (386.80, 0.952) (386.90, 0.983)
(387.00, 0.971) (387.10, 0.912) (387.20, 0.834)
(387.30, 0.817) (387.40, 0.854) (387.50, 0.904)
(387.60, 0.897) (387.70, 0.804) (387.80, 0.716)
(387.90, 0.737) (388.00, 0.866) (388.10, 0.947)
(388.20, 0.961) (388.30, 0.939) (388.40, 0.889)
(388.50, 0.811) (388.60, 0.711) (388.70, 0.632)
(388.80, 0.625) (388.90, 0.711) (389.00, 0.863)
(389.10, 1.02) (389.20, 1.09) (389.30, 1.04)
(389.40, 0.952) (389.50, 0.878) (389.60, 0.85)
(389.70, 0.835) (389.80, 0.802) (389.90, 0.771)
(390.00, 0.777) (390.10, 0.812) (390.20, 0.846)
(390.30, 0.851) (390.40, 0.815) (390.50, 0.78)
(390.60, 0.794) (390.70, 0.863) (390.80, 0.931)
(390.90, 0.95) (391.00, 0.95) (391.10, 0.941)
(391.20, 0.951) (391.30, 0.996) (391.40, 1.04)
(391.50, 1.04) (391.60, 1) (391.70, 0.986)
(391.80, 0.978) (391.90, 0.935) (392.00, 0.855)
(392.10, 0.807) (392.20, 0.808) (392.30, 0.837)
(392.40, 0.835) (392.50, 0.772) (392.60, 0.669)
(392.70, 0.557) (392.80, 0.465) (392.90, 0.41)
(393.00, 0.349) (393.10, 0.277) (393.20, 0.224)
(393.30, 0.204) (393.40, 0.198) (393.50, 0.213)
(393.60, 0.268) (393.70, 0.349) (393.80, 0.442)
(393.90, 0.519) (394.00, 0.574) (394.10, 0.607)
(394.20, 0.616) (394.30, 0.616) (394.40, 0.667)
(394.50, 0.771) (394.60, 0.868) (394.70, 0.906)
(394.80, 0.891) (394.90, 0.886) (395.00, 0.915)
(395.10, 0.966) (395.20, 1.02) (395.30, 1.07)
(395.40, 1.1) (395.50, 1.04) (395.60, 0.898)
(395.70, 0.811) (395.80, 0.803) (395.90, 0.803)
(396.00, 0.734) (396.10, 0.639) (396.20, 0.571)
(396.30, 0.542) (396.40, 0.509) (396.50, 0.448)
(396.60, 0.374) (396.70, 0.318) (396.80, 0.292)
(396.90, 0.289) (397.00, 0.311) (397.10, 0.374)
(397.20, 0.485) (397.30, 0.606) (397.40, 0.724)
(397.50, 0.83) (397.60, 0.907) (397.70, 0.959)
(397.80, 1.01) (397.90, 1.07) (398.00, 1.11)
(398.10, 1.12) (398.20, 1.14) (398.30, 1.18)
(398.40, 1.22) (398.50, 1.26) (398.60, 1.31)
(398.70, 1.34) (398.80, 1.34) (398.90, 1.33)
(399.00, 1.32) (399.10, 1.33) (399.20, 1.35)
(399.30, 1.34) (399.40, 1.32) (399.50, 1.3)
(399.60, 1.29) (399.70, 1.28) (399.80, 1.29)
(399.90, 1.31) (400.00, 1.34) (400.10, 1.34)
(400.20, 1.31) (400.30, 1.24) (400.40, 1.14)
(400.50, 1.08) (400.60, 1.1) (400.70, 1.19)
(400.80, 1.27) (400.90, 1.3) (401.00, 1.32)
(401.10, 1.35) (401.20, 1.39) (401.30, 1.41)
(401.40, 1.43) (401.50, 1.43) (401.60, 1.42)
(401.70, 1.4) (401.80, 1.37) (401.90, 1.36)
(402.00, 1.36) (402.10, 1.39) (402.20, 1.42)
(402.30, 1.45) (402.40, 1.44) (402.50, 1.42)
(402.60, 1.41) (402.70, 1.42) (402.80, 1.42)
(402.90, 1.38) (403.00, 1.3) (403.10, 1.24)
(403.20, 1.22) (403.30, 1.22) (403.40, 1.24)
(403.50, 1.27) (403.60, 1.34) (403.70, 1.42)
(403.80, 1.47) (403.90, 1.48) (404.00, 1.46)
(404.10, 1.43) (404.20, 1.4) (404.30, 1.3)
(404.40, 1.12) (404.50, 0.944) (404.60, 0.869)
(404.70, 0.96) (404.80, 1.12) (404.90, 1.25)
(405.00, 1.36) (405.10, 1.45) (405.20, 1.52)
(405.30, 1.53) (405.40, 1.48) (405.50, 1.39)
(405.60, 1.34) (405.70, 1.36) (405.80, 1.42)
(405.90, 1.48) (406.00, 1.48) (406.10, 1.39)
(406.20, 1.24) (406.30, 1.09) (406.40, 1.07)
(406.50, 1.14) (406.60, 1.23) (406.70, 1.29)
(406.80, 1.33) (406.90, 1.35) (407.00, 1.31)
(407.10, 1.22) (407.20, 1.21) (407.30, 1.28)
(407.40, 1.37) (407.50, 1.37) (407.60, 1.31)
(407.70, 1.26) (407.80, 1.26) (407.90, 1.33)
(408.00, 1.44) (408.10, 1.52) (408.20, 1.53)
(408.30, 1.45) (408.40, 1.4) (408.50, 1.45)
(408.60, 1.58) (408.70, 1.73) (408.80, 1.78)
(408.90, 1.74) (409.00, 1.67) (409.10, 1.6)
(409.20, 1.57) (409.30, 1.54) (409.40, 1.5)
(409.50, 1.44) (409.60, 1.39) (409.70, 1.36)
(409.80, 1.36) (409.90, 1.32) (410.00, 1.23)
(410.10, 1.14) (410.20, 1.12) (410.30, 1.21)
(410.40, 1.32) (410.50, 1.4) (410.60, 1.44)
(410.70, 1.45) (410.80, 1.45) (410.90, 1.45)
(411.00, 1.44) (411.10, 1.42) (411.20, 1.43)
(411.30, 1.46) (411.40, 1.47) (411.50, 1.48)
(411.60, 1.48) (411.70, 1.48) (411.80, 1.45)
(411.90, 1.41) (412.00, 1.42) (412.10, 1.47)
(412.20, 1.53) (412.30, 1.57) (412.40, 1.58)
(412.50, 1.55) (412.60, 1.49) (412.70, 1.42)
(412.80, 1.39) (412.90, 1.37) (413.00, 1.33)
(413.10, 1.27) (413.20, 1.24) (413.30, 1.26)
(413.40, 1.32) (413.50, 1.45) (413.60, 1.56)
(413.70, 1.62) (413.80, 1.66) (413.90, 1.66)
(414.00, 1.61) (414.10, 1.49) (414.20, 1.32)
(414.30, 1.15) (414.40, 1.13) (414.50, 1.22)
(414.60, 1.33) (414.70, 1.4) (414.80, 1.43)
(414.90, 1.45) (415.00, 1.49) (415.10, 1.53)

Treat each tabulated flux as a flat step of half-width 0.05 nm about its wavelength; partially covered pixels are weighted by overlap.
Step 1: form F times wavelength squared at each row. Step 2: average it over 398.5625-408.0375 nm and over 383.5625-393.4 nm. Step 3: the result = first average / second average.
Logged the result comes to 1.78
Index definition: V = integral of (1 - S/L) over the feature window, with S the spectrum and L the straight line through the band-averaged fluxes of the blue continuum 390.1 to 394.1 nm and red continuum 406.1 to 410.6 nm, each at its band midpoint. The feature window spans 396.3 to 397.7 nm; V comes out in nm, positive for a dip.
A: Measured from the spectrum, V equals 0.60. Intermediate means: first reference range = 0.7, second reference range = 1.37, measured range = 0.516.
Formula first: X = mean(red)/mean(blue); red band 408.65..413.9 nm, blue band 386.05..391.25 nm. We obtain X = 1.7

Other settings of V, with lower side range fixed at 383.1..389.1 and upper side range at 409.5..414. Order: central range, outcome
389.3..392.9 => 0.17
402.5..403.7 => -0.12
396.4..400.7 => 0.29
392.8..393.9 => 0.74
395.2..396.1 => 0.10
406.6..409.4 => -0.24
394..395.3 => 0.23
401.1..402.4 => -0.26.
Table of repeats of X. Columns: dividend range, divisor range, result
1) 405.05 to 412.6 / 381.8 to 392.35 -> 1.82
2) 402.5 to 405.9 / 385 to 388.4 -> 1.54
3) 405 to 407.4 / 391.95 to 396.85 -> 2.08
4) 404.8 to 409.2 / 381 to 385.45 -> 2.17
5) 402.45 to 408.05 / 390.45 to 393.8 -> 1.87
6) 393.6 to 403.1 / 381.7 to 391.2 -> 1.37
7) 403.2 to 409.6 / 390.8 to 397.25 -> 2.00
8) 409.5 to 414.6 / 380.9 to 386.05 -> 2.14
